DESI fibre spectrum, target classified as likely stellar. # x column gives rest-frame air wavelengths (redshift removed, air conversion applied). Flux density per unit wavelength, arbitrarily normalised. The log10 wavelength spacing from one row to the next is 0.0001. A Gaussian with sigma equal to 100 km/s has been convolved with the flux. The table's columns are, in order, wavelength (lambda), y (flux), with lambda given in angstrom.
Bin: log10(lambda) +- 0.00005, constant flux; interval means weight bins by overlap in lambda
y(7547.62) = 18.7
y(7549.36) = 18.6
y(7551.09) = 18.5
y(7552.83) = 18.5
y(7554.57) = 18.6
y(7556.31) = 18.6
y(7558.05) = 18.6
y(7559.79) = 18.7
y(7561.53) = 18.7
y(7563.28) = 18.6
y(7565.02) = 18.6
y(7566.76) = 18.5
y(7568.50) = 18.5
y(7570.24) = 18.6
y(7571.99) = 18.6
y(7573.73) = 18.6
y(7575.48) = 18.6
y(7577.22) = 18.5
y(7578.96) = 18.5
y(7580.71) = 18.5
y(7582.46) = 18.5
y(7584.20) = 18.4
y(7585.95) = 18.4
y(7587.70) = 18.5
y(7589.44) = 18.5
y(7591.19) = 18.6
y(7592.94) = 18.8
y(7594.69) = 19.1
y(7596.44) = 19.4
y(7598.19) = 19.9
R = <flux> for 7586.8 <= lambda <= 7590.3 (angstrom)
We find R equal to 18.5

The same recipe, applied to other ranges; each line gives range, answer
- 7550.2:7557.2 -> 18.6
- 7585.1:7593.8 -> 18.6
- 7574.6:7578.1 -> 18.6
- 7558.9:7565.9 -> 18.6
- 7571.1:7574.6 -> 18.6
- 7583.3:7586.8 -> 18.4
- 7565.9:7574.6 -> 18.6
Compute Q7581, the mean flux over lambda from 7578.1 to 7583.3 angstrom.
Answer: 18.5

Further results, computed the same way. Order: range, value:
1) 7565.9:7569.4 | 18.5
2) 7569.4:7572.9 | 18.6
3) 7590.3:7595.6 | 18.8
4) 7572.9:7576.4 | 18.6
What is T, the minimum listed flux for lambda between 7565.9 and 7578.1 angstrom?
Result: 18.5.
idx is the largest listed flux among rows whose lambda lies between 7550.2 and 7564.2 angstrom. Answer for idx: 18.7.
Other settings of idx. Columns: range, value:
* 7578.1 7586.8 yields 18.5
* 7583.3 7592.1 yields 18.6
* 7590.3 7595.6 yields 19.1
